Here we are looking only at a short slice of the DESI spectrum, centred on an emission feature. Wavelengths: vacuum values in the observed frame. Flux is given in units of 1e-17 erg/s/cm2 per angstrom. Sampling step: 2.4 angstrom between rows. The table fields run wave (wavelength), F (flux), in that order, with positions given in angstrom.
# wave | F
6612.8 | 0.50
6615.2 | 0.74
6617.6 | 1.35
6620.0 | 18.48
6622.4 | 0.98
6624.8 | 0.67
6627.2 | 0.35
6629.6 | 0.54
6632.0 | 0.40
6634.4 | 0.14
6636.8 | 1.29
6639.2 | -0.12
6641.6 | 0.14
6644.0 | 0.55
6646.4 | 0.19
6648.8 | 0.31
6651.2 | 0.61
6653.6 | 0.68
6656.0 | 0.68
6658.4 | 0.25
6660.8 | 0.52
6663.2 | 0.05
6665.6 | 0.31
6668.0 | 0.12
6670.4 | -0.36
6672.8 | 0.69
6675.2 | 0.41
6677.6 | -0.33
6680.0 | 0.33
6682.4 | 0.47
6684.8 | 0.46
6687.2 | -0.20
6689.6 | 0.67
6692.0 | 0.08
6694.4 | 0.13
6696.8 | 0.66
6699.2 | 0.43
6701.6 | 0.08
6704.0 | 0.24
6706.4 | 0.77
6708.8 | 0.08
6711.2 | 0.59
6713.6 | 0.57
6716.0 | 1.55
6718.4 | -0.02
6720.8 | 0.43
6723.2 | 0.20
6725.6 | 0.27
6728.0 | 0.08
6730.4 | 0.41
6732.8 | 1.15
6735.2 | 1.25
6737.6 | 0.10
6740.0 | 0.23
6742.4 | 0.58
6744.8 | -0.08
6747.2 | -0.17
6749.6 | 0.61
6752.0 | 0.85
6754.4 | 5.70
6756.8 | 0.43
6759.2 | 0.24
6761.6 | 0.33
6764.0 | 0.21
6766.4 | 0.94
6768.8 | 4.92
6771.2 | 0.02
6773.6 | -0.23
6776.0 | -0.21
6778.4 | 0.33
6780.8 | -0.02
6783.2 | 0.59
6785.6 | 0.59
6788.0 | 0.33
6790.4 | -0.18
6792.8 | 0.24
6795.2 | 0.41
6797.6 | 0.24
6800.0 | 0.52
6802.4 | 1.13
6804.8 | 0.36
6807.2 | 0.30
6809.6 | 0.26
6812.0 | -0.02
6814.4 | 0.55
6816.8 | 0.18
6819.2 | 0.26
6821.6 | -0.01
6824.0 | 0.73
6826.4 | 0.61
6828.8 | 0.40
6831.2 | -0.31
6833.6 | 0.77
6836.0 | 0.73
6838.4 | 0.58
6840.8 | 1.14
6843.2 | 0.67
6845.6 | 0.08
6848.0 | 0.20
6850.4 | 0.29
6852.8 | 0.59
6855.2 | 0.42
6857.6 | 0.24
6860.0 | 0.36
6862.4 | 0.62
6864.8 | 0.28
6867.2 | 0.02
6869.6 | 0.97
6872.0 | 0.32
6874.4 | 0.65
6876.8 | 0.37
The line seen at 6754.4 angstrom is [S II]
